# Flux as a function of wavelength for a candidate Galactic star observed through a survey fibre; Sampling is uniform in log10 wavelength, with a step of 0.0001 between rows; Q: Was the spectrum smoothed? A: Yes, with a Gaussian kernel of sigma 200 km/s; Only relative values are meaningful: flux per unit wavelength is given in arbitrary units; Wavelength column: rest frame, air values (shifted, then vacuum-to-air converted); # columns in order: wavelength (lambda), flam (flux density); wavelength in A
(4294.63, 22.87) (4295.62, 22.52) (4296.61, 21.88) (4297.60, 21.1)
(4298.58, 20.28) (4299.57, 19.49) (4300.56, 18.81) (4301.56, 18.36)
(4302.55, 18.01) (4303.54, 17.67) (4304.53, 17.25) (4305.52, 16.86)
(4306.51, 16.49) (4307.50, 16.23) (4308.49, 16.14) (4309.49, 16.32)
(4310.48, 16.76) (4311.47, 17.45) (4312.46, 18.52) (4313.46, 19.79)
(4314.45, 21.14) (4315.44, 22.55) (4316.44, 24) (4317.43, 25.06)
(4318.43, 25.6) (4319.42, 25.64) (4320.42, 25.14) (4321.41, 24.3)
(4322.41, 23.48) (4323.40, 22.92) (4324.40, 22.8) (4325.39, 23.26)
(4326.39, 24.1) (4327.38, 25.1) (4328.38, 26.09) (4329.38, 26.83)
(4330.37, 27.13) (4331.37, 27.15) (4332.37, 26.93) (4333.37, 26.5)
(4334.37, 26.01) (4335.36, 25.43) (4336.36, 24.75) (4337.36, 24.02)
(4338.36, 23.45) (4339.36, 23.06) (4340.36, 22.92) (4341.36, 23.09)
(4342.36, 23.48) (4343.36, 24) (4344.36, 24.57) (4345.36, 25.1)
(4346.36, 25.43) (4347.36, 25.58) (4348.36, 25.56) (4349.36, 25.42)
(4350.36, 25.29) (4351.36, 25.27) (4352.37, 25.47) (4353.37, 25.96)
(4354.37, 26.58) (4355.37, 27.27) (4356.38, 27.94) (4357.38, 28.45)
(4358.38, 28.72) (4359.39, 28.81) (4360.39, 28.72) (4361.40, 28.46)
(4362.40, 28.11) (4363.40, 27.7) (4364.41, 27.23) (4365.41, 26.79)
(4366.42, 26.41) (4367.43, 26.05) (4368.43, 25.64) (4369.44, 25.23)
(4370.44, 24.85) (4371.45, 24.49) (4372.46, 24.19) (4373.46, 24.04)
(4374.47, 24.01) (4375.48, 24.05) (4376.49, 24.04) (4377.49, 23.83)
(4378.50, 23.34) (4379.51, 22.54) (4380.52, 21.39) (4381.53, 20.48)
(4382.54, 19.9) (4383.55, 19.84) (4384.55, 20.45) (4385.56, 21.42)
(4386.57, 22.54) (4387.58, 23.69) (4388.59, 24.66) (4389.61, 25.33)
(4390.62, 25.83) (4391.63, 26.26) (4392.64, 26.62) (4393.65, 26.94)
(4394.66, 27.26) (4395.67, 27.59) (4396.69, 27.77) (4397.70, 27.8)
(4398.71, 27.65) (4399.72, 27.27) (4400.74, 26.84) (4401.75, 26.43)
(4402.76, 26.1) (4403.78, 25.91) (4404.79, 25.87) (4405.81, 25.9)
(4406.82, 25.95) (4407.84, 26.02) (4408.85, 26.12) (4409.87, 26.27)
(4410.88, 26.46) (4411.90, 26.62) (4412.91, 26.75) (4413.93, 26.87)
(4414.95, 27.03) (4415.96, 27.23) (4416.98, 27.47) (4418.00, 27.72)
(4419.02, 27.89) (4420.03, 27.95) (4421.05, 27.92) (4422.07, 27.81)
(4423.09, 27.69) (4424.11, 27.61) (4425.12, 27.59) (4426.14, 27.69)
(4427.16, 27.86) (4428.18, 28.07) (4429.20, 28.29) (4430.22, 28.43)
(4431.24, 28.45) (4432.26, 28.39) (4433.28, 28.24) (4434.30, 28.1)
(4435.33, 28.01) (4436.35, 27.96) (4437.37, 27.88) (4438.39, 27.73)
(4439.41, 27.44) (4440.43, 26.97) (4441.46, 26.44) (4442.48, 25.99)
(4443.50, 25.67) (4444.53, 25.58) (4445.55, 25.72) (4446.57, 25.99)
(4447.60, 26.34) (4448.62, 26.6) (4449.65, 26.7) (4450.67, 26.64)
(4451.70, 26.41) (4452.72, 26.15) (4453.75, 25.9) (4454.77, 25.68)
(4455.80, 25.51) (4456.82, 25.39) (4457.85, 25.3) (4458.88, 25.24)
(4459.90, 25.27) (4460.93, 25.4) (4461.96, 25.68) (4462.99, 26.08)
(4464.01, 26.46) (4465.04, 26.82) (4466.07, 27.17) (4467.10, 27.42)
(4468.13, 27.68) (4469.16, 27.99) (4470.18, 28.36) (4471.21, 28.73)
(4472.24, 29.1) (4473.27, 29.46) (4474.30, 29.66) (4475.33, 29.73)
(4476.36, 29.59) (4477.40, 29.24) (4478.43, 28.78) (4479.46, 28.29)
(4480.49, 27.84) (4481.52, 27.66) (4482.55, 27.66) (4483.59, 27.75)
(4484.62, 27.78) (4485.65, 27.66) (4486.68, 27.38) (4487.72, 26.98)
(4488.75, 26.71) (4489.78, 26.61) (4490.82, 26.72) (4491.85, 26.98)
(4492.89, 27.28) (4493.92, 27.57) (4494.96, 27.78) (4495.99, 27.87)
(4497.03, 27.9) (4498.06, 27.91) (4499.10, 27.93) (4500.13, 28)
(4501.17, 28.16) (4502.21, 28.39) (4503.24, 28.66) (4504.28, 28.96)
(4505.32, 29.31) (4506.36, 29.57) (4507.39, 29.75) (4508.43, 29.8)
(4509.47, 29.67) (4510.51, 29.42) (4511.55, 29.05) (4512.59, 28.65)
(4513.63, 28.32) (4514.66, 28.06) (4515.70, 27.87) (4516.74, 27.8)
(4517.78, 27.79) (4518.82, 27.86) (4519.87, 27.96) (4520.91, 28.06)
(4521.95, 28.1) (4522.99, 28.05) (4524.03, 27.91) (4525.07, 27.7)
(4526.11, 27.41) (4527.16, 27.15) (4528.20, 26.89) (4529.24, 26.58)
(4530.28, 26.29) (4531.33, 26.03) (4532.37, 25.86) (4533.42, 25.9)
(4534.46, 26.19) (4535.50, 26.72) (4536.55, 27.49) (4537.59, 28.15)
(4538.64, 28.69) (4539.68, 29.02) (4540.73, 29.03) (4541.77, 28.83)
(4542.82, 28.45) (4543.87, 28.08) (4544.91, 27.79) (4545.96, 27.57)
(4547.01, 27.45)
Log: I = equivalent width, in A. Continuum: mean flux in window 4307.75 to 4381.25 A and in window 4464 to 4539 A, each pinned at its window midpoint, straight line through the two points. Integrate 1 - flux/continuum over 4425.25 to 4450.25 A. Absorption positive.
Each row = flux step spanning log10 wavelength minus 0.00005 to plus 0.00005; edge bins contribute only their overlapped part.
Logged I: -0.7 A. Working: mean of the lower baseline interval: 24.5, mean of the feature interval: 27.3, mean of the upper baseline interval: 27.9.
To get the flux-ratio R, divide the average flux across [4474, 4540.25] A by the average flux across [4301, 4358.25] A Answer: 1.2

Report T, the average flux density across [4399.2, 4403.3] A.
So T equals 26.6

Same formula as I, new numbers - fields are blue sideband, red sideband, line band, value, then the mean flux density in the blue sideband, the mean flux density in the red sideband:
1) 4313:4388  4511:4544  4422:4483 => -2.0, 24.8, 27.7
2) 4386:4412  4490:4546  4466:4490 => -0.7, 26.2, 27.9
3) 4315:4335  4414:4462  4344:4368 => -1.1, 25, 27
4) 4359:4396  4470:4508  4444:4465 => 1.0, 24.8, 28.2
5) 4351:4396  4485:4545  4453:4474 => 0.1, 25.2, 27.9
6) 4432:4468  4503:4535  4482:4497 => 0.0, 26.5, 27.9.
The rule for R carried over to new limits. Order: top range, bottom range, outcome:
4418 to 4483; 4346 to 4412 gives 1.07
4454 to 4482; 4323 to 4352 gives 1.10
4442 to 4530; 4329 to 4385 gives 1.10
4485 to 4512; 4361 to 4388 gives 1.17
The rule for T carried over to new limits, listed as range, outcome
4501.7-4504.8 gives 28.7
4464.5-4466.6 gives 26.9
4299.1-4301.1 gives 19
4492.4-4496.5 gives 27.7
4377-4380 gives 23.2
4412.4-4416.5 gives 27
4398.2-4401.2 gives 27.3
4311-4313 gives 18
